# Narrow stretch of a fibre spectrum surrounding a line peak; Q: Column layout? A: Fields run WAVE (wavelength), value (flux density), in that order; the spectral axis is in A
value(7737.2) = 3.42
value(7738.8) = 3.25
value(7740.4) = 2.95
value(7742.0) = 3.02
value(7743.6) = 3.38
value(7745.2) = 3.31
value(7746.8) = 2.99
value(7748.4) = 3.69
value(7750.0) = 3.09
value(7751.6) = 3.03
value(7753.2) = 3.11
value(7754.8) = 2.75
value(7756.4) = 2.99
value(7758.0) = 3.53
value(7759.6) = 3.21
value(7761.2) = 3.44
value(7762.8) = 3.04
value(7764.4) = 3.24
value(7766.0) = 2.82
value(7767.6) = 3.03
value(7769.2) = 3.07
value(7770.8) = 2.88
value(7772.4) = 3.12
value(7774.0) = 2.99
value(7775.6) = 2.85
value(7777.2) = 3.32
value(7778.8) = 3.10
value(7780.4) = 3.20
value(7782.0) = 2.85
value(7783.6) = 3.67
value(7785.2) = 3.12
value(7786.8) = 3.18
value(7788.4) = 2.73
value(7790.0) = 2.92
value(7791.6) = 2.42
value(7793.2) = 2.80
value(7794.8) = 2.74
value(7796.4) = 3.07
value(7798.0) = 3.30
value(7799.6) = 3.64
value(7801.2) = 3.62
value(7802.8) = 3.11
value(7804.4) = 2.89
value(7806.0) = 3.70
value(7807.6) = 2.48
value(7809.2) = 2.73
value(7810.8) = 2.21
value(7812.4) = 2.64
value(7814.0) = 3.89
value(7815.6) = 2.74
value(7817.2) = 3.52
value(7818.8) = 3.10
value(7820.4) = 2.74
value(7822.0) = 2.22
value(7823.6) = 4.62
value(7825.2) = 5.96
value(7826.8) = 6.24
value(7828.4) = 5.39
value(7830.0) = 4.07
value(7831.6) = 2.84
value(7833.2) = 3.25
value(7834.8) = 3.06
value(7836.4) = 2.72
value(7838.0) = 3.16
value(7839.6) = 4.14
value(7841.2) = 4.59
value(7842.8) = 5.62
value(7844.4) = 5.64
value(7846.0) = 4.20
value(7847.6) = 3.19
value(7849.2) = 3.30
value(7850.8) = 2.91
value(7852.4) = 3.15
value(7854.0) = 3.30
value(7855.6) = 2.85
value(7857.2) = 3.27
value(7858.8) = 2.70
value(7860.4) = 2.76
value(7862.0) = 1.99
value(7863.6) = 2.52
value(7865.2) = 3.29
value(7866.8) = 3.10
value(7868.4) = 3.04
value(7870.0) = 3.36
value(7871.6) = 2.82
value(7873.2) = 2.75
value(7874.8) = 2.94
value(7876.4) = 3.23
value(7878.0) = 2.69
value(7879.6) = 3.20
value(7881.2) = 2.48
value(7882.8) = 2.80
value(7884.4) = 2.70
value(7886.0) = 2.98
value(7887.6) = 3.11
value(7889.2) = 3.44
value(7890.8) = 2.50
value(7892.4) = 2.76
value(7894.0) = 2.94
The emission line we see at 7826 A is [S II]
